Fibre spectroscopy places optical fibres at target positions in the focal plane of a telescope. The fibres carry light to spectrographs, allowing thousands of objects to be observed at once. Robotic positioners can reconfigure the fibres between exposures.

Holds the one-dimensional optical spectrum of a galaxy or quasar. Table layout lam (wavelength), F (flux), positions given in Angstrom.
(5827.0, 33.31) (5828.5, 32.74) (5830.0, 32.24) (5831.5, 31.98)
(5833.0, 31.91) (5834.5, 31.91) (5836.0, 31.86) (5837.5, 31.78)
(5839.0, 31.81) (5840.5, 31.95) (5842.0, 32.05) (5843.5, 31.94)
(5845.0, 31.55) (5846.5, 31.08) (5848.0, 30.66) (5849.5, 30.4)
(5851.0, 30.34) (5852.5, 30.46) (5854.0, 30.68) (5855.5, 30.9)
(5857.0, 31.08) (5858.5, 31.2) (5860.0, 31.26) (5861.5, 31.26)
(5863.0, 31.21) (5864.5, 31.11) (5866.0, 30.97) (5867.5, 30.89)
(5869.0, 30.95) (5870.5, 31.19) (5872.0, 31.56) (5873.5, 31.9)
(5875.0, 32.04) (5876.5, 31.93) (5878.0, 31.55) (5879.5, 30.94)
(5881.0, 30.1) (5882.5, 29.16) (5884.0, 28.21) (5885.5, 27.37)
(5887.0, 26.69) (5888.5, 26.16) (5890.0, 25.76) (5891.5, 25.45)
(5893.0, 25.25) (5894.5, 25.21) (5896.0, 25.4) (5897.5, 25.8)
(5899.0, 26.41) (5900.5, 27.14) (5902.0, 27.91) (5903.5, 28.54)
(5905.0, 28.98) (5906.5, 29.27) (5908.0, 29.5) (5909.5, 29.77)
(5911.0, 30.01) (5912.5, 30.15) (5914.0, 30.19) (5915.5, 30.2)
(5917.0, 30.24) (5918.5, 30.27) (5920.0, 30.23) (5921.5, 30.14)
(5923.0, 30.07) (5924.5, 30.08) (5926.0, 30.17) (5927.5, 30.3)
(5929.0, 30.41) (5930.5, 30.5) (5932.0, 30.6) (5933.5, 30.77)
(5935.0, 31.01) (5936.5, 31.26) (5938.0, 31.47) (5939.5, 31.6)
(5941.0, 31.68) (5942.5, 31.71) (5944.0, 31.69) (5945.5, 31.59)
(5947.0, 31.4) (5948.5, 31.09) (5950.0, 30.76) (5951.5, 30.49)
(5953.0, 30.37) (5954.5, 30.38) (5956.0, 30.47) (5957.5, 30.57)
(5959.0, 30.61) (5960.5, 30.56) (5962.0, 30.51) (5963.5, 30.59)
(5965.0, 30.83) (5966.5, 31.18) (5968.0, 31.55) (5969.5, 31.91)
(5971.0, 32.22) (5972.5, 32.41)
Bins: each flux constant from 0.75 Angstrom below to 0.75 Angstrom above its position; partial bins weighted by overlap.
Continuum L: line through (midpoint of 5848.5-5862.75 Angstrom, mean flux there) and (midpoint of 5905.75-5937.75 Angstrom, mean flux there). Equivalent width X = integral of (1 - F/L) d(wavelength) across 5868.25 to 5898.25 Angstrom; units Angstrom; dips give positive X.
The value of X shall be 1.9 Angstrom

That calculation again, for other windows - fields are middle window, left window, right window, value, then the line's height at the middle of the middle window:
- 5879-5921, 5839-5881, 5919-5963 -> 3.8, 31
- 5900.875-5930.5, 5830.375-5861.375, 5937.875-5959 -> 1.3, 31.2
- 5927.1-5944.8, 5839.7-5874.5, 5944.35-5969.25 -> -0.1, 30.9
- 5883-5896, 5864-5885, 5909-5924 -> 1.8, 30.6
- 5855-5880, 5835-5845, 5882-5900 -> -2.1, 28.9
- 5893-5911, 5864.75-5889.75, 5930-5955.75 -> 1.7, 30.4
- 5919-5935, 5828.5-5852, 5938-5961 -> 0.4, 31.1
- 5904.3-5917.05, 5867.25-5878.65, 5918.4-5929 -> 0.3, 30.5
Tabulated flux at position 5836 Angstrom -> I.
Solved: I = 31.86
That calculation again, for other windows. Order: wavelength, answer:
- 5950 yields 30.76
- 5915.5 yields 30.2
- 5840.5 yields 31.95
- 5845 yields 31.55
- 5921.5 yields 30.14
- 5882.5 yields 29.16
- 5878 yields 31.55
